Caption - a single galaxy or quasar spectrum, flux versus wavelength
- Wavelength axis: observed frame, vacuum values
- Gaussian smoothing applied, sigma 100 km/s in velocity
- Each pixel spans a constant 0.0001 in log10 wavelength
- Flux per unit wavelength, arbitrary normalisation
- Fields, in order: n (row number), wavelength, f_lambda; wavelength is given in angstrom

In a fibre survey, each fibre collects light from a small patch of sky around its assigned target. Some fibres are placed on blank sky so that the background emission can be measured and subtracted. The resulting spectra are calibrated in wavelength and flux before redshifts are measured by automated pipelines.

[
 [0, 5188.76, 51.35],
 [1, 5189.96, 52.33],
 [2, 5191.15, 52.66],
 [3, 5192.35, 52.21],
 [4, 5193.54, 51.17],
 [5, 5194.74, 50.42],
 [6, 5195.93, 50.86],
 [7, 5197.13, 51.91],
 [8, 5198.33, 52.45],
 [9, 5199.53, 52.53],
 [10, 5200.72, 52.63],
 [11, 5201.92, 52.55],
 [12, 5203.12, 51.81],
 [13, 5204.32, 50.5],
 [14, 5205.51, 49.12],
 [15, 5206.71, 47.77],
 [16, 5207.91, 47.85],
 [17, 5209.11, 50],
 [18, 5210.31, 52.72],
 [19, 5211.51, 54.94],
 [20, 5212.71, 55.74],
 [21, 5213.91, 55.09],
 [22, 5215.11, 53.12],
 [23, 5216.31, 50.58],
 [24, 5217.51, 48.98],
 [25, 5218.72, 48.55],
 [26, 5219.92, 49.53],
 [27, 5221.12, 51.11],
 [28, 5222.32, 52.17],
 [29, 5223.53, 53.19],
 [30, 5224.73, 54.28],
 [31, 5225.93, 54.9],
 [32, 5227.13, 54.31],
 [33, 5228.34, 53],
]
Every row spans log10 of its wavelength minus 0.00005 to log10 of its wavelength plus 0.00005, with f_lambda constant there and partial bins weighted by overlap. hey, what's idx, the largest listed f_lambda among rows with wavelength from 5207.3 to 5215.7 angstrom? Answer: 55.74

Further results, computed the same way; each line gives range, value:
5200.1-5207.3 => 52.63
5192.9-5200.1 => 52.53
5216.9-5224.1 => 53.19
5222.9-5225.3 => 54.28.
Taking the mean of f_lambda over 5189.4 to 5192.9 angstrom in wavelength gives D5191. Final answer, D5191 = 52.4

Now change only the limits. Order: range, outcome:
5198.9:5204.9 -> 52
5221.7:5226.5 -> 53.6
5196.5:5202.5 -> 52.4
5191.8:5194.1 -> 51.8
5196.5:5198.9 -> 52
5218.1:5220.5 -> 48.9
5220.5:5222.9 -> 51.7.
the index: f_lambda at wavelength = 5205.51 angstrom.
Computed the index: 49.12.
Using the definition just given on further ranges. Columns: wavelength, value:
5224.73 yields 54.28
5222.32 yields 52.17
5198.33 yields 52.45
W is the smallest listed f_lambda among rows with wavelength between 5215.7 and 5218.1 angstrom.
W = 48.98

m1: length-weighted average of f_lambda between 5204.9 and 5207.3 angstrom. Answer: 48.6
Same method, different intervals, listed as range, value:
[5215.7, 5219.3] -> 49.3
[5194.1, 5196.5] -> 50.7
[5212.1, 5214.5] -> 55.4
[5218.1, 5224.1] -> 50.8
